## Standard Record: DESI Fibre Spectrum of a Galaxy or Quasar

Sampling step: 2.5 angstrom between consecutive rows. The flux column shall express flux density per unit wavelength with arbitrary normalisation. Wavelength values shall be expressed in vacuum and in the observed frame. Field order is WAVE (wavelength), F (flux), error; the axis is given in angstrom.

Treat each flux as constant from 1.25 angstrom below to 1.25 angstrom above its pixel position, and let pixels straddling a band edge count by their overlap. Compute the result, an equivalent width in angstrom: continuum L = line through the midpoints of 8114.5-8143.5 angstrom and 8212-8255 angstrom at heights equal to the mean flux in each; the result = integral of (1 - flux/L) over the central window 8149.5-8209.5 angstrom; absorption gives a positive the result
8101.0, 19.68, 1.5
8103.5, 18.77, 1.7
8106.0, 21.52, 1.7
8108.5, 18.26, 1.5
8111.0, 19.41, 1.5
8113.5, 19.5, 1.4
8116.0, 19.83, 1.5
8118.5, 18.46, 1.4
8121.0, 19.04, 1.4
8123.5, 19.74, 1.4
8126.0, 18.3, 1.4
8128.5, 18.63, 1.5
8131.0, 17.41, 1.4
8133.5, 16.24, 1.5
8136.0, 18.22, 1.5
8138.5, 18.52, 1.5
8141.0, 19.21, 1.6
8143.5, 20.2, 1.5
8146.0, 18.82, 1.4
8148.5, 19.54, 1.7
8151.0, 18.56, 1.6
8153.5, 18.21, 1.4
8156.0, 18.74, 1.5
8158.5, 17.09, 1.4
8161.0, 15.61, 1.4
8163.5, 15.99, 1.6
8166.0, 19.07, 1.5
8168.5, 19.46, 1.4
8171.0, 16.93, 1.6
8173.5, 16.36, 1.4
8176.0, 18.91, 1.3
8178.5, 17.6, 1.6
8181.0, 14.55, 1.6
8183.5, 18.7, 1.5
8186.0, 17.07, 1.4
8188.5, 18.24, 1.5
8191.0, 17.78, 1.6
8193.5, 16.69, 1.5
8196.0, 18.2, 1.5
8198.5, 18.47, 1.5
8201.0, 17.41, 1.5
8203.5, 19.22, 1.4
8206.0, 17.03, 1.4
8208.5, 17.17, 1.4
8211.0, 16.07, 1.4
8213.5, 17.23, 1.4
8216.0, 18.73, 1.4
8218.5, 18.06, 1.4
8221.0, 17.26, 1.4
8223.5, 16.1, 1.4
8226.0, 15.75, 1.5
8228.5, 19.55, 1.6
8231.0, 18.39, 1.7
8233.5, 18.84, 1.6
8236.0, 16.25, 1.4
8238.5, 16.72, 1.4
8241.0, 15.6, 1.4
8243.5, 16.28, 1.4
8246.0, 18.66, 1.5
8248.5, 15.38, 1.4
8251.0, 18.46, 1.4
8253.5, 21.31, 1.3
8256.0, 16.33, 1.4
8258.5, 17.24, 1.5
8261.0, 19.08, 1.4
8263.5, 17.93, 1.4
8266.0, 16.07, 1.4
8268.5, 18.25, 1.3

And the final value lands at 1.5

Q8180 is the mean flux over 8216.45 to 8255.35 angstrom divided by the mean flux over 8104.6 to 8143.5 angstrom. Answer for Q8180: 0.9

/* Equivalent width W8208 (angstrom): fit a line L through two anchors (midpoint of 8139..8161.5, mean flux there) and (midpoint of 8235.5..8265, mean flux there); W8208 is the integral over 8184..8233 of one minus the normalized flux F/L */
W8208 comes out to 0.74 angstrom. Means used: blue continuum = 18.5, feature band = 17.6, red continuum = 17.5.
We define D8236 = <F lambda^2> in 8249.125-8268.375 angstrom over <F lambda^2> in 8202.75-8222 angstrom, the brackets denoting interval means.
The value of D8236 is 1.0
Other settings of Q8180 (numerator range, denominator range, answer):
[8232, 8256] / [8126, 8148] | 0.95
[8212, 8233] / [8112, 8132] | 0.93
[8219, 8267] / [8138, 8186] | 0.97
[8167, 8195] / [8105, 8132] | 0.92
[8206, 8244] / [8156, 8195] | 0.99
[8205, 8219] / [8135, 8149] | 0.91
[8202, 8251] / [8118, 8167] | 0.95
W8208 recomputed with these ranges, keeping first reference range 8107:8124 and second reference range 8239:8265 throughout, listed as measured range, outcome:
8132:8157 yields 0.3 angstrom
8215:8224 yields 0.2 angstrom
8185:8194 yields 0.4 angstrom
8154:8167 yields 0.9 angstrom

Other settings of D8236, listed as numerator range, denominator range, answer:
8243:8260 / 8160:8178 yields 1.03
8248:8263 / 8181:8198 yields 1.05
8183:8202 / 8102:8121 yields 0.94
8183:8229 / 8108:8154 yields 0.95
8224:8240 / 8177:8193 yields 1.02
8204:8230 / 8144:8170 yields 0.97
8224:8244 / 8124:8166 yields 0.97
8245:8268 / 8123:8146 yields 0.99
